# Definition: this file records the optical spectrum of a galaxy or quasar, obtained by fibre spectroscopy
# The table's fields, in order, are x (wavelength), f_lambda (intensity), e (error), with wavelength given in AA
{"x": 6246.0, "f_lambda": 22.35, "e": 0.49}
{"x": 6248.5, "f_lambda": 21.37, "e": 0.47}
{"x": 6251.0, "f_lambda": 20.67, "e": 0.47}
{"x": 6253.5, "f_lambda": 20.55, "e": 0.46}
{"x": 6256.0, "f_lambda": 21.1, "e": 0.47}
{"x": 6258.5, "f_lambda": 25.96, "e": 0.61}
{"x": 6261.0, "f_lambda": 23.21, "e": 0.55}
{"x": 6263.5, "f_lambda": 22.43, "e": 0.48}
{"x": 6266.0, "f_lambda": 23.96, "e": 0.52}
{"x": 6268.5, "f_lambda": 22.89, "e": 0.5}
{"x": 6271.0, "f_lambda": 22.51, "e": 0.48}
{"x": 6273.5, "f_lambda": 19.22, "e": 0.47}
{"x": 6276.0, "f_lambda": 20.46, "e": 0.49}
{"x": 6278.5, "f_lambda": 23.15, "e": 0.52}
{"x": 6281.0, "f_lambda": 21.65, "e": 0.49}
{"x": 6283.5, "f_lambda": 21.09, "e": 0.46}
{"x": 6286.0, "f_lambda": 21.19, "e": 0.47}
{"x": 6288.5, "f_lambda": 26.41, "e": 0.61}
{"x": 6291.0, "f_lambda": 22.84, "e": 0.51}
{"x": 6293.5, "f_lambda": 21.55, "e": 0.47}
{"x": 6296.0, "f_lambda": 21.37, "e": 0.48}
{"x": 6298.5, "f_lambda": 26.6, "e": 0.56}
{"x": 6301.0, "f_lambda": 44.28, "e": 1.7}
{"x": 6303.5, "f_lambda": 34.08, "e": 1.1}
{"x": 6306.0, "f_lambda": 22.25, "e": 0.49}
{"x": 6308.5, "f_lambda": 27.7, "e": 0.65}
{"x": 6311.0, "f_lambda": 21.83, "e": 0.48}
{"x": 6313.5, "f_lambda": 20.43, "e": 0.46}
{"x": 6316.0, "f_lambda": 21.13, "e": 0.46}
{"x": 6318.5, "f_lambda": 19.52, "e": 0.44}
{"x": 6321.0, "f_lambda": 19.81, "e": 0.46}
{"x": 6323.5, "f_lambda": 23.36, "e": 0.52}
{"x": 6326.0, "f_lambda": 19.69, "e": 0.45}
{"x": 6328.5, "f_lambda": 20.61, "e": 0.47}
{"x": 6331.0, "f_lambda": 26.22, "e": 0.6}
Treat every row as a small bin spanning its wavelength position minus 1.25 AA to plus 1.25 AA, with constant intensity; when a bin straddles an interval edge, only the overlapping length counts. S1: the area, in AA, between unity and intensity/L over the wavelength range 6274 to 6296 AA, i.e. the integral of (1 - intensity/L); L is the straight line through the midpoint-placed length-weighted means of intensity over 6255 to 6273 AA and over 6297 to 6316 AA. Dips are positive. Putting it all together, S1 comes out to 2.7 AA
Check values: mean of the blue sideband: 23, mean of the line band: 22.1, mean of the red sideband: 27.6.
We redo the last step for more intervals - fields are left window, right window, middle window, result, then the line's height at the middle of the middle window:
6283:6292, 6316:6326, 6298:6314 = -5.0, 21.8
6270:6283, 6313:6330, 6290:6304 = -4.8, 21.1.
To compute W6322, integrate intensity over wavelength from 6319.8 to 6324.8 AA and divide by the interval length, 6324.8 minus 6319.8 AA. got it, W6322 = 21.6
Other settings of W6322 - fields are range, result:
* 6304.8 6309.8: 25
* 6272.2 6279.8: 21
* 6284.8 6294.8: 23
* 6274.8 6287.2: 21.5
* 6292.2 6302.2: 28.3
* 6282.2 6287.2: 21.1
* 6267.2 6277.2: 21.3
